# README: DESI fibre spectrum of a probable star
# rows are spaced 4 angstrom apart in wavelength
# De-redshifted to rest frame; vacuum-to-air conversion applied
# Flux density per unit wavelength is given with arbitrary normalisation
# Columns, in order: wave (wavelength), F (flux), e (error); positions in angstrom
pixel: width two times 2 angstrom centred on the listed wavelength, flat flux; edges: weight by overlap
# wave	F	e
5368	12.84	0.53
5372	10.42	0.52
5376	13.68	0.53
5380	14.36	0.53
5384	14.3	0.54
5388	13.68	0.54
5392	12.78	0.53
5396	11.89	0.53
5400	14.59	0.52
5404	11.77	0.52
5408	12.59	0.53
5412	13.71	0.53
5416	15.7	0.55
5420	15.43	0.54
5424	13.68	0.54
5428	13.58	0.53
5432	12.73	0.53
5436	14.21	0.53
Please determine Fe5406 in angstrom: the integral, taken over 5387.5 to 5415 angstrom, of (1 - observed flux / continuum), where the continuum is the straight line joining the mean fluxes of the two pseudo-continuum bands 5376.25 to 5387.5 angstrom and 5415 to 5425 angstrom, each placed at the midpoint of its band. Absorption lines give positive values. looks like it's 2.8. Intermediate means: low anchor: 14.1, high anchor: 15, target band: 13.1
